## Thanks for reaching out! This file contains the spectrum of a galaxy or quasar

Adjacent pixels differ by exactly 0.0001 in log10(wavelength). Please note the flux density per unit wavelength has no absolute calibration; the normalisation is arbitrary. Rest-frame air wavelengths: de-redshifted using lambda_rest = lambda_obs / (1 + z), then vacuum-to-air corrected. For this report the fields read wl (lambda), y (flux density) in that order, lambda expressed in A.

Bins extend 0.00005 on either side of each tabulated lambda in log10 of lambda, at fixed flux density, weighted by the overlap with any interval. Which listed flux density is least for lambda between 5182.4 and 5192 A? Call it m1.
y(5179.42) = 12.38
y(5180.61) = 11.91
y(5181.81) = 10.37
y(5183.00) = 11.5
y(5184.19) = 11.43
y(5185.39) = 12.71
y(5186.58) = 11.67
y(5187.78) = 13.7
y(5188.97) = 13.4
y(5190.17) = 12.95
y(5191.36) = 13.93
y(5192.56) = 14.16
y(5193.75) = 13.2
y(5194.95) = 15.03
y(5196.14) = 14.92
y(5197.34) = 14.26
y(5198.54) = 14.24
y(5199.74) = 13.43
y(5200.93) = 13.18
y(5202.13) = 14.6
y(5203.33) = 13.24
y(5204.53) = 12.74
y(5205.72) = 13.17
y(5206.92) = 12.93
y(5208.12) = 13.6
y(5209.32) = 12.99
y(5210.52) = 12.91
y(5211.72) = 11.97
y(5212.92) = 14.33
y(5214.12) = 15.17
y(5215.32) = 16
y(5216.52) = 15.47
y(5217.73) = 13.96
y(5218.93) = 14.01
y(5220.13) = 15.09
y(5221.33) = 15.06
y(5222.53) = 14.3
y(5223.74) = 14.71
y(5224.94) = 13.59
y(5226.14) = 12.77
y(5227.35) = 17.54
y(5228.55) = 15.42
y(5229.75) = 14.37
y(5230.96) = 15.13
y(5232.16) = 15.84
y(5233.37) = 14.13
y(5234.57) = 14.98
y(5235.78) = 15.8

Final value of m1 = 11.43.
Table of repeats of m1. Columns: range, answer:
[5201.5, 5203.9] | 13.24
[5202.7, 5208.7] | 12.74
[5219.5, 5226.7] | 12.77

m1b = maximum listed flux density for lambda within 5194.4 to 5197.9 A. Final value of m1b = 15.03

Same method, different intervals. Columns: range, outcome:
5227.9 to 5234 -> 15.84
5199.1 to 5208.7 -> 14.6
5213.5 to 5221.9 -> 16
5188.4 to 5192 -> 13.93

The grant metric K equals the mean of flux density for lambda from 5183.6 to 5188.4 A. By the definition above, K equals 12.4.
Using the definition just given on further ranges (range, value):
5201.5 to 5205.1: 13.5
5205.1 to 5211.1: 13.1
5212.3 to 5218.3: 15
